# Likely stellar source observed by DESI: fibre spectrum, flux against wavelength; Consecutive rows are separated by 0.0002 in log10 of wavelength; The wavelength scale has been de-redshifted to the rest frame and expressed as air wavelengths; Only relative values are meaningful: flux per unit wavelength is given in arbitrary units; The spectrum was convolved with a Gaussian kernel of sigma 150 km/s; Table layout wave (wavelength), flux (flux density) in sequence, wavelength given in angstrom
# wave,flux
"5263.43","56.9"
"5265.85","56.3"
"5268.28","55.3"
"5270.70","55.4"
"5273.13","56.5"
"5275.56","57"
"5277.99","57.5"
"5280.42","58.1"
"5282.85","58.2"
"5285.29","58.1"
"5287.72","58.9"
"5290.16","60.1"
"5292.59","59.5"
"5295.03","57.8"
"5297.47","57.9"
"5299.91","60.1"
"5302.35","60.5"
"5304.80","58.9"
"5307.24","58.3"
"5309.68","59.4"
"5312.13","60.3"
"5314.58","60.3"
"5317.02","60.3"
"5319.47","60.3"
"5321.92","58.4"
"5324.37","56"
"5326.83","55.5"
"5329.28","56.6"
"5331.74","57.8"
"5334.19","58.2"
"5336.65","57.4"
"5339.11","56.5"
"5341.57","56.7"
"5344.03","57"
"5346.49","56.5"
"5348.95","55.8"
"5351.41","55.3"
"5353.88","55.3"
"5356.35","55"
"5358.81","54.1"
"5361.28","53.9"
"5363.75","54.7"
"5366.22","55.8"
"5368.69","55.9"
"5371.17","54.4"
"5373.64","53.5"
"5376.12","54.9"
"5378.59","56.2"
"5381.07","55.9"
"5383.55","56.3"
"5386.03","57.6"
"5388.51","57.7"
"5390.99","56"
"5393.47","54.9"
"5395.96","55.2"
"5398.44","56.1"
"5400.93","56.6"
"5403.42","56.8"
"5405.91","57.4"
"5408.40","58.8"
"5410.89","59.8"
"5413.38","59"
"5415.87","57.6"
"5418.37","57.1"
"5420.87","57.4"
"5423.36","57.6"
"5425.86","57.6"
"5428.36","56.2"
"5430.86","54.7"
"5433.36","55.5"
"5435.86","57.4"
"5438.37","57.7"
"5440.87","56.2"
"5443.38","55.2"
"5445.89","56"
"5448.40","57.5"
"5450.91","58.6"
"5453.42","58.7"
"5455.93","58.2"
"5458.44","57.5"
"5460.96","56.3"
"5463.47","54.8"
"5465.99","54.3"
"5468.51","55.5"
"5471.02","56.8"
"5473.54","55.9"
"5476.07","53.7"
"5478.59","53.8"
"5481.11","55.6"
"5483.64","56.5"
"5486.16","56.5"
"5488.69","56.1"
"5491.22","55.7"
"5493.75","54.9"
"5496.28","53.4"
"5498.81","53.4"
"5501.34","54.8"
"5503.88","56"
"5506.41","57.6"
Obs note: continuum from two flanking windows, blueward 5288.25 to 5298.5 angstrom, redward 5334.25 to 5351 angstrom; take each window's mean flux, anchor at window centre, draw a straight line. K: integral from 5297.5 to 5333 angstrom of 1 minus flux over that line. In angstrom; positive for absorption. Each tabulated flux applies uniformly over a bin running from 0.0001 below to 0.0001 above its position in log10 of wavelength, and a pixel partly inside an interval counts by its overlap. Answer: -0.51 angstrom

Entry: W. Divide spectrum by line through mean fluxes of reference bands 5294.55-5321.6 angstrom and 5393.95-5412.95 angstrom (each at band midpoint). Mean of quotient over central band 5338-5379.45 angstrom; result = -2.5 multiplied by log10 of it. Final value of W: 0.055 mag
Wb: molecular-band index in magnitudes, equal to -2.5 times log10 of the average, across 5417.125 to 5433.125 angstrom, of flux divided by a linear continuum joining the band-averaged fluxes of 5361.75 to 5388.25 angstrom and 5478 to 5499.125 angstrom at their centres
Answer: -0.02 mag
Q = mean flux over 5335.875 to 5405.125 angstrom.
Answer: 55.8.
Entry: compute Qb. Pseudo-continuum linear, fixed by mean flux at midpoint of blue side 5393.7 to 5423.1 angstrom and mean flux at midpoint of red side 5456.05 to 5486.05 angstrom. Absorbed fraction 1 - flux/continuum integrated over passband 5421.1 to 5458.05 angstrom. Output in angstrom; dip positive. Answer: -0.3 angstrom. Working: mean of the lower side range 57.4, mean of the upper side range 55.7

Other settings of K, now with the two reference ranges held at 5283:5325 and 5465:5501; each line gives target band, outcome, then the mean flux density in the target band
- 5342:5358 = 0.6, 55.8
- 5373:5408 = 0.6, 56.2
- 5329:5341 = 0.2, 57.3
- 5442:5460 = -0.5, 57.3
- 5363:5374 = 0.5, 55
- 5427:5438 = 0.0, 56.1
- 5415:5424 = -0.1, 57.4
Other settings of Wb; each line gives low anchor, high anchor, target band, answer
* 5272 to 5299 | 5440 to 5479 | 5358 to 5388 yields 0.036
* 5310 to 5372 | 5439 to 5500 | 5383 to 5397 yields 0.003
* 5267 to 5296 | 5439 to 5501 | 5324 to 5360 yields 0.017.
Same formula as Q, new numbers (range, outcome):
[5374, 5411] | 56.5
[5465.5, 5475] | 55.7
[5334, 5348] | 56.9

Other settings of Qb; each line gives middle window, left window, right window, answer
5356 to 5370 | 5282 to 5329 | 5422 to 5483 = 0.7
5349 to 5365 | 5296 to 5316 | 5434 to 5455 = 1.0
